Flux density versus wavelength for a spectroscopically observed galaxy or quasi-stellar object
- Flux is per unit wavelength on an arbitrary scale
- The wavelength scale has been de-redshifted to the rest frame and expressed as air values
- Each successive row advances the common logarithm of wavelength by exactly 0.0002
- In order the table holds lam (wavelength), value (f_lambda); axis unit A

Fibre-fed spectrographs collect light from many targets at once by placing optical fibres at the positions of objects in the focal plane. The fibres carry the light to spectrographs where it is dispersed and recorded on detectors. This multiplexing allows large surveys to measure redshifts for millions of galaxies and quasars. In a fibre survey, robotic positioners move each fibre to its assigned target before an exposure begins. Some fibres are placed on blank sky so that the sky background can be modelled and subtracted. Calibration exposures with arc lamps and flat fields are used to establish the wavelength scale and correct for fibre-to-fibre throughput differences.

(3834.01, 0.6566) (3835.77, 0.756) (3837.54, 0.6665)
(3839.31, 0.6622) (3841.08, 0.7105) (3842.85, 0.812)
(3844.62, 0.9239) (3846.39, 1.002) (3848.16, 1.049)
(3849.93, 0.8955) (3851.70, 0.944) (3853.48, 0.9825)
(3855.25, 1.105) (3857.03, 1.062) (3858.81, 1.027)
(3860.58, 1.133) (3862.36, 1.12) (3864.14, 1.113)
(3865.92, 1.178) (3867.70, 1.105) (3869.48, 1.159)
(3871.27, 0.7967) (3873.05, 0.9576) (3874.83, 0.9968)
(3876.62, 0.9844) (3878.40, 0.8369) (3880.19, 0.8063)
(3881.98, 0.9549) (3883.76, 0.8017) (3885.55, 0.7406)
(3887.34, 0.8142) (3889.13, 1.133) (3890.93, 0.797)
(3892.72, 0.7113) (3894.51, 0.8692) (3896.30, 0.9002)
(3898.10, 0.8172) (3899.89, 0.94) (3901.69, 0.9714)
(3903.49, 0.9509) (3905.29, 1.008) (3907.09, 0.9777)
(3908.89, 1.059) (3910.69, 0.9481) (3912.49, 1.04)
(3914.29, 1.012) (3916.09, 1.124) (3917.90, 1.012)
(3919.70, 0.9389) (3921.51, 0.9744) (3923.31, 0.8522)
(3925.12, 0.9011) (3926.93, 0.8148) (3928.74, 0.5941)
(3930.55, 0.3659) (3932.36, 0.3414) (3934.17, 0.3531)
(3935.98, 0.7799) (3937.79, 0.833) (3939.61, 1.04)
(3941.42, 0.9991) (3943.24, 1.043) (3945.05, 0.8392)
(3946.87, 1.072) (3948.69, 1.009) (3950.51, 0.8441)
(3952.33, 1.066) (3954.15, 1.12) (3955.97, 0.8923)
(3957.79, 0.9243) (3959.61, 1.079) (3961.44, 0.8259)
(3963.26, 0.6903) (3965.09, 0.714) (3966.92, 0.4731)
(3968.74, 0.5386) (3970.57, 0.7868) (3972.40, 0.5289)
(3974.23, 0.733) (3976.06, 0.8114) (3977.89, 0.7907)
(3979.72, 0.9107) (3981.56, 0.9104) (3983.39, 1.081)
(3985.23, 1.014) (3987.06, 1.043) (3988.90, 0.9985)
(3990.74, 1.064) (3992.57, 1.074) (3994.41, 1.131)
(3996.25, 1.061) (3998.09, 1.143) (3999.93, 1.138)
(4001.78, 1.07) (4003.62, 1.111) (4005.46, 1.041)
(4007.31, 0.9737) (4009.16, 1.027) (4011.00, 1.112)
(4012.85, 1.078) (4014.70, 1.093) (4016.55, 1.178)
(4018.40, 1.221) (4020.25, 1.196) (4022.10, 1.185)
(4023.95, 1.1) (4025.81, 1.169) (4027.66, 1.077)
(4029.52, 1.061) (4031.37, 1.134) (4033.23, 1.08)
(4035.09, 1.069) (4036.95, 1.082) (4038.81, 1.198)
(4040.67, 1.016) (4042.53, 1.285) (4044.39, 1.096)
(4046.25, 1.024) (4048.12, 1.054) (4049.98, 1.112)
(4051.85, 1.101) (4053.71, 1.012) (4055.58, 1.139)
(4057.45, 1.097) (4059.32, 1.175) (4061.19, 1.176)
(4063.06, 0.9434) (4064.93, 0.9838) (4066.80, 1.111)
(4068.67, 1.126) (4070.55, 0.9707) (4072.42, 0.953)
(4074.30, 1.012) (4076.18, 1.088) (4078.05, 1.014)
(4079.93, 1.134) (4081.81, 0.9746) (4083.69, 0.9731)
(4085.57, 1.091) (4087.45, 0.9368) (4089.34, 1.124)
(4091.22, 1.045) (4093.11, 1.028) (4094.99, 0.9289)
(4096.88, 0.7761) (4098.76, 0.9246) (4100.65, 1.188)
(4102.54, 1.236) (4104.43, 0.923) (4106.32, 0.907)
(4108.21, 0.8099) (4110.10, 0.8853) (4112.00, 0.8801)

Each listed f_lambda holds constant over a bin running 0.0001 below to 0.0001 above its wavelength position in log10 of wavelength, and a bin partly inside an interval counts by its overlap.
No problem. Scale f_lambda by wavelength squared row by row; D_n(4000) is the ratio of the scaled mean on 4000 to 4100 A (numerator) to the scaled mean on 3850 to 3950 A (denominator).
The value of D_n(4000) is 1.3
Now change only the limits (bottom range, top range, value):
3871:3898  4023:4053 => 1.36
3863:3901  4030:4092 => 1.27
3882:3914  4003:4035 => 1.29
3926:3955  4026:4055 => 1.40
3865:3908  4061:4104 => 1.23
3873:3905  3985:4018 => 1.29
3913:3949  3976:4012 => 1.26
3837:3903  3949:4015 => 1.07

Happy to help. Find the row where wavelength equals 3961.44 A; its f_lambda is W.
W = 0.8259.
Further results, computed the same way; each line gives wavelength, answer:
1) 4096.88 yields 0.7761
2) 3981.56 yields 0.9104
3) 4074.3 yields 1.012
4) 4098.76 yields 0.9246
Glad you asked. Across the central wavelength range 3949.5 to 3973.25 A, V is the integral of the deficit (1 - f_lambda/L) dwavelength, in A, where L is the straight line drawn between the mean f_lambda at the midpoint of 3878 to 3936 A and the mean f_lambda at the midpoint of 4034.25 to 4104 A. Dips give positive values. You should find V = 2.9 A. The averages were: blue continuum 0.854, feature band 0.808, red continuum 1.06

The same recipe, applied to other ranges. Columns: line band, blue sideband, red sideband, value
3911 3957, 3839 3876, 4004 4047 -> 7.5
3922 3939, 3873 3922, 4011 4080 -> 5.3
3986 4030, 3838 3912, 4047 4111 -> -4.4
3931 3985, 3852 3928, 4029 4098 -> 9.3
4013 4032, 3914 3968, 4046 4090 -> -3.1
